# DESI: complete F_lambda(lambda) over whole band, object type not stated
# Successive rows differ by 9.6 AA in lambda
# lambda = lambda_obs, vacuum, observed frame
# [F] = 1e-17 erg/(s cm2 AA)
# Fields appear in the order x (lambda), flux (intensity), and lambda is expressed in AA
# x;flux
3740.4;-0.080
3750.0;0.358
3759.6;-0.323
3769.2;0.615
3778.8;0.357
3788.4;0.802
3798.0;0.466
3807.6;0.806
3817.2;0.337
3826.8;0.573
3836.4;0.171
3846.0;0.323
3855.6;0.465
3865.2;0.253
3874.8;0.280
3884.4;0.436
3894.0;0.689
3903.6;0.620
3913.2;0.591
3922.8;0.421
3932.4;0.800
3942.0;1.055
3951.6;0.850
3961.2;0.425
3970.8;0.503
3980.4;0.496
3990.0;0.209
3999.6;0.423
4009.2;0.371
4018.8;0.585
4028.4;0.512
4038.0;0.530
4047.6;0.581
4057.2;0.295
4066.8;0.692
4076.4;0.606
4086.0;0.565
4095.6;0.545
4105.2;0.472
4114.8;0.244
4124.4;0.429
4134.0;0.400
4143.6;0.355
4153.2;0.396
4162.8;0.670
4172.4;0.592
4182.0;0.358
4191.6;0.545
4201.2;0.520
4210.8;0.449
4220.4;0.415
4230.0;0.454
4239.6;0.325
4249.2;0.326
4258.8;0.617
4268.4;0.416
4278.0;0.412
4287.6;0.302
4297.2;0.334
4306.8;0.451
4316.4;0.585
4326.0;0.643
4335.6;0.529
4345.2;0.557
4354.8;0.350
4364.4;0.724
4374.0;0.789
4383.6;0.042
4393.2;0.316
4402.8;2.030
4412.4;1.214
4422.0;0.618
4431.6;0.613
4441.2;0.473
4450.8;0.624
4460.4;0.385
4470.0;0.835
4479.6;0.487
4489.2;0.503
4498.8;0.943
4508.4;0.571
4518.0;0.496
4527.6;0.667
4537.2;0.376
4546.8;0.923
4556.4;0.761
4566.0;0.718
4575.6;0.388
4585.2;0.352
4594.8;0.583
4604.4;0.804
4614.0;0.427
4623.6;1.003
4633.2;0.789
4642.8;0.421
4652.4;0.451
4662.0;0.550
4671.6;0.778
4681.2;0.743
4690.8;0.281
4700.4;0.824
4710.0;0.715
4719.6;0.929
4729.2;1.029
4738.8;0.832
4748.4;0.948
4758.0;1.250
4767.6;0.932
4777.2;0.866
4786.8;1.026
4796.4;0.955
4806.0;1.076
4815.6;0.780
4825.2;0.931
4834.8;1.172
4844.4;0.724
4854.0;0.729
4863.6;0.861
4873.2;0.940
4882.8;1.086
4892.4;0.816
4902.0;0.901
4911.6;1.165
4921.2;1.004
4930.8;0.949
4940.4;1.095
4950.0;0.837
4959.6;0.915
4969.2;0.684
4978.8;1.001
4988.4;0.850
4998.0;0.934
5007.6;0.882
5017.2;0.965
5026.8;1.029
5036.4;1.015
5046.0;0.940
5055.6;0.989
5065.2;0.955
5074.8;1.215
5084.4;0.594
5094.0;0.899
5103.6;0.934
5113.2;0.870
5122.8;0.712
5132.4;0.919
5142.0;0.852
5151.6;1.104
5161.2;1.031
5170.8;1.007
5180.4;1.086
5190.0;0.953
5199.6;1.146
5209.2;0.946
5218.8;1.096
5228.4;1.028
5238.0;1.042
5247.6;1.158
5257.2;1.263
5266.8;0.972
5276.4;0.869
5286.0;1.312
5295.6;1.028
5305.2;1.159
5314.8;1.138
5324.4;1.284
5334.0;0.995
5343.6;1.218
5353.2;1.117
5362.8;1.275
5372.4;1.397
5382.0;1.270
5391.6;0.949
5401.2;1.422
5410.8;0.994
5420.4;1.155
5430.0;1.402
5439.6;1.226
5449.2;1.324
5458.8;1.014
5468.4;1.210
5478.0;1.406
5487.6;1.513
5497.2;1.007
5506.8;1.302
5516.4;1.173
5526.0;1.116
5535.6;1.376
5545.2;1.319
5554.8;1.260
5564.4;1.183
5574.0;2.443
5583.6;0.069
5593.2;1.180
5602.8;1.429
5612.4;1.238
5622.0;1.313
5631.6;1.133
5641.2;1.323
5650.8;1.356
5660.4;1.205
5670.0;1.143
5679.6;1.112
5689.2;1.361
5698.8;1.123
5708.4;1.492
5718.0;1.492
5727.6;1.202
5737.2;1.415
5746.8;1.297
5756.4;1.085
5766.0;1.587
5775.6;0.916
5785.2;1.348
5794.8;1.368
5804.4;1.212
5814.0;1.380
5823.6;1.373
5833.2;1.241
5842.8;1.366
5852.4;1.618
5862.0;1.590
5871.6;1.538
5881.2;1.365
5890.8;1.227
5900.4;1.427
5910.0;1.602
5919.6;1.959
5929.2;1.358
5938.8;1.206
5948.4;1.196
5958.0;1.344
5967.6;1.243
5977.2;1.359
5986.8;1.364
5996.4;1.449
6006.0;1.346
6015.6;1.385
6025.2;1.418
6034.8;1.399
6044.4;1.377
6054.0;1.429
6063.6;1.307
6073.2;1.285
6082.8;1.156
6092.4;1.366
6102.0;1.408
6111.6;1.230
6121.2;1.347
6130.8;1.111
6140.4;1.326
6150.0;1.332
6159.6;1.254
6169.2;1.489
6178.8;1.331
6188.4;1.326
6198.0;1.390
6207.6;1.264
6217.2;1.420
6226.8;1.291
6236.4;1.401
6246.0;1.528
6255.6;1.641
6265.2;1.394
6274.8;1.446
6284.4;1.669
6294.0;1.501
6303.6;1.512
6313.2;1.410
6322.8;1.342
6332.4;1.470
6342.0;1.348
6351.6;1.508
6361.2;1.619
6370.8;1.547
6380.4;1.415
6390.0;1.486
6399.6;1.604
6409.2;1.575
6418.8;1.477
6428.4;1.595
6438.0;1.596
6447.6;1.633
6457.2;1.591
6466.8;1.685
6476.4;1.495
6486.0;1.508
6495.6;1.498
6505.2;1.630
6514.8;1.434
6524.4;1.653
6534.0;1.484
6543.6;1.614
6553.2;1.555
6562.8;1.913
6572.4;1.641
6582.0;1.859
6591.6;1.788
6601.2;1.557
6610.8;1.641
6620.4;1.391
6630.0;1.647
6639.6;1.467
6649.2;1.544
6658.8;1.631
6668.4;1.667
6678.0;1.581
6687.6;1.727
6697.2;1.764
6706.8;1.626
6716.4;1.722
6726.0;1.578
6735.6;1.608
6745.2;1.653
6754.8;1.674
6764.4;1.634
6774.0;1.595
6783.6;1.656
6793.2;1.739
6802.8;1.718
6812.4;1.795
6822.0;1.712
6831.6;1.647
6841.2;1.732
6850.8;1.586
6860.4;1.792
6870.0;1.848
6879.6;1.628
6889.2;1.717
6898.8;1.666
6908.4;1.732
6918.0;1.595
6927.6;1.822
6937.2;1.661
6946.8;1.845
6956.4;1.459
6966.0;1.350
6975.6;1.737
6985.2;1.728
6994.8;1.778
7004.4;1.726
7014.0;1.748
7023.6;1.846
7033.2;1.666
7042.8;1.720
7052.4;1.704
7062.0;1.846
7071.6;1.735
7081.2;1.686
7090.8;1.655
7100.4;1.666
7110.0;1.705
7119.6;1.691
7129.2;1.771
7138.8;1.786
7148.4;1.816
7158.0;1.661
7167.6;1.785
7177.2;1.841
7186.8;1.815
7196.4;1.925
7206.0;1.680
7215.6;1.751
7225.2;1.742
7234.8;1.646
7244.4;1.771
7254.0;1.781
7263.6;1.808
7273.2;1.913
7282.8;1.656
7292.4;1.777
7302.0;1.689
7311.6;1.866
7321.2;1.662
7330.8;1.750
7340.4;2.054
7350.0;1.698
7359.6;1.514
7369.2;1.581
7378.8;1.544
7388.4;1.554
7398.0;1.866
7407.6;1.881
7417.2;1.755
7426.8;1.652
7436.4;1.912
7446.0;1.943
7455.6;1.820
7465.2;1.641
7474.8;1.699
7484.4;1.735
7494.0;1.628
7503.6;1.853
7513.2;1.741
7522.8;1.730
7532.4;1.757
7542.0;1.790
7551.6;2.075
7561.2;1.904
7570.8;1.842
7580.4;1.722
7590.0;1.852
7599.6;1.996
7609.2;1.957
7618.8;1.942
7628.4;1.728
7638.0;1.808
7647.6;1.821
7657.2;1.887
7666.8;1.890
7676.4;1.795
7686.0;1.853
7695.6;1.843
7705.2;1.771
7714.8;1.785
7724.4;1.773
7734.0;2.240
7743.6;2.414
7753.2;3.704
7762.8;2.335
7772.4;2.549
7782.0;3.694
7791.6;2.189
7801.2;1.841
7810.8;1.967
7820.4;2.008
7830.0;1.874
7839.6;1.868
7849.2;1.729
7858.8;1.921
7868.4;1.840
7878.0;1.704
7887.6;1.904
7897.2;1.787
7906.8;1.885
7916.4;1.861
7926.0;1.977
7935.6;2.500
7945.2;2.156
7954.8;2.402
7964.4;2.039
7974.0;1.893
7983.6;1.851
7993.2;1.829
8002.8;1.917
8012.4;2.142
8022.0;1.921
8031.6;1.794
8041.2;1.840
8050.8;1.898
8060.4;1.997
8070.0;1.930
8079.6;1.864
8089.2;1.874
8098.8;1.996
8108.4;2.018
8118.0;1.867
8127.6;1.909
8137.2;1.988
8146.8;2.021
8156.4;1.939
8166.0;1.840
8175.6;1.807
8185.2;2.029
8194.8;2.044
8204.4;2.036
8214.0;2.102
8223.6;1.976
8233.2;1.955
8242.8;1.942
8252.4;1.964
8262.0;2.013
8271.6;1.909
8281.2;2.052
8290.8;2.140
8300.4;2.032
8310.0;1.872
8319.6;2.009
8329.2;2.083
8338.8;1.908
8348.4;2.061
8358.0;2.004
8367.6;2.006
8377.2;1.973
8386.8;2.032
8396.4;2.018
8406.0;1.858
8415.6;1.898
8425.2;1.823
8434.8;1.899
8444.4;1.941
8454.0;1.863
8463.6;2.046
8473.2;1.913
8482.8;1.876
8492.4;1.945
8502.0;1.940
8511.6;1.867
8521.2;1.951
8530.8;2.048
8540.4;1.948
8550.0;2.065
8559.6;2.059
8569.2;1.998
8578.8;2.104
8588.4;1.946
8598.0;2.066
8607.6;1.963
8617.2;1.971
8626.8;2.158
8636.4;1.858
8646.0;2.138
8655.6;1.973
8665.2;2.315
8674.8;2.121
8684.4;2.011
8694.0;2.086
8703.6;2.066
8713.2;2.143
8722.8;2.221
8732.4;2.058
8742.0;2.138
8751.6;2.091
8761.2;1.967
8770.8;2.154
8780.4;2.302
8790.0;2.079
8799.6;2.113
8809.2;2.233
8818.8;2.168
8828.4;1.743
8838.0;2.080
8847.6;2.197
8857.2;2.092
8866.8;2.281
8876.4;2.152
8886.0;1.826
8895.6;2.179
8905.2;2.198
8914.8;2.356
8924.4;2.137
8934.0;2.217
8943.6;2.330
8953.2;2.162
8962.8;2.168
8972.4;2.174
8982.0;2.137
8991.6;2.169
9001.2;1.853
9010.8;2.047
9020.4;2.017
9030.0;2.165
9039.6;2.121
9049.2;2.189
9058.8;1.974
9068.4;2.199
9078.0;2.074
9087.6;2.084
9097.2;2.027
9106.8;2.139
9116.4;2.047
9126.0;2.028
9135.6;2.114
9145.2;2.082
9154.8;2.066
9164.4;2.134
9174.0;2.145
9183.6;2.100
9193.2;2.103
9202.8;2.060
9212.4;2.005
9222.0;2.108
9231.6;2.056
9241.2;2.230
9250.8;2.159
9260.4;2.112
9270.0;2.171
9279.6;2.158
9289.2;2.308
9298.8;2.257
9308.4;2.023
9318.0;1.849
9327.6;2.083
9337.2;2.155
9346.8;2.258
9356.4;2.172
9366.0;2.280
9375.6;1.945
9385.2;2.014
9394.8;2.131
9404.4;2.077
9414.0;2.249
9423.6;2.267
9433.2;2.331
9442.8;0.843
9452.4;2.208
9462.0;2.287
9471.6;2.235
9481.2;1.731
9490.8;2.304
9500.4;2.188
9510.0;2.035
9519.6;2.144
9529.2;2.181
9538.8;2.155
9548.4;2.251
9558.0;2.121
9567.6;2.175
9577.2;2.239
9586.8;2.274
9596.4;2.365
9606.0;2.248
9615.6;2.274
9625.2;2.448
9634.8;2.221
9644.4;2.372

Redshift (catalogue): 0.18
